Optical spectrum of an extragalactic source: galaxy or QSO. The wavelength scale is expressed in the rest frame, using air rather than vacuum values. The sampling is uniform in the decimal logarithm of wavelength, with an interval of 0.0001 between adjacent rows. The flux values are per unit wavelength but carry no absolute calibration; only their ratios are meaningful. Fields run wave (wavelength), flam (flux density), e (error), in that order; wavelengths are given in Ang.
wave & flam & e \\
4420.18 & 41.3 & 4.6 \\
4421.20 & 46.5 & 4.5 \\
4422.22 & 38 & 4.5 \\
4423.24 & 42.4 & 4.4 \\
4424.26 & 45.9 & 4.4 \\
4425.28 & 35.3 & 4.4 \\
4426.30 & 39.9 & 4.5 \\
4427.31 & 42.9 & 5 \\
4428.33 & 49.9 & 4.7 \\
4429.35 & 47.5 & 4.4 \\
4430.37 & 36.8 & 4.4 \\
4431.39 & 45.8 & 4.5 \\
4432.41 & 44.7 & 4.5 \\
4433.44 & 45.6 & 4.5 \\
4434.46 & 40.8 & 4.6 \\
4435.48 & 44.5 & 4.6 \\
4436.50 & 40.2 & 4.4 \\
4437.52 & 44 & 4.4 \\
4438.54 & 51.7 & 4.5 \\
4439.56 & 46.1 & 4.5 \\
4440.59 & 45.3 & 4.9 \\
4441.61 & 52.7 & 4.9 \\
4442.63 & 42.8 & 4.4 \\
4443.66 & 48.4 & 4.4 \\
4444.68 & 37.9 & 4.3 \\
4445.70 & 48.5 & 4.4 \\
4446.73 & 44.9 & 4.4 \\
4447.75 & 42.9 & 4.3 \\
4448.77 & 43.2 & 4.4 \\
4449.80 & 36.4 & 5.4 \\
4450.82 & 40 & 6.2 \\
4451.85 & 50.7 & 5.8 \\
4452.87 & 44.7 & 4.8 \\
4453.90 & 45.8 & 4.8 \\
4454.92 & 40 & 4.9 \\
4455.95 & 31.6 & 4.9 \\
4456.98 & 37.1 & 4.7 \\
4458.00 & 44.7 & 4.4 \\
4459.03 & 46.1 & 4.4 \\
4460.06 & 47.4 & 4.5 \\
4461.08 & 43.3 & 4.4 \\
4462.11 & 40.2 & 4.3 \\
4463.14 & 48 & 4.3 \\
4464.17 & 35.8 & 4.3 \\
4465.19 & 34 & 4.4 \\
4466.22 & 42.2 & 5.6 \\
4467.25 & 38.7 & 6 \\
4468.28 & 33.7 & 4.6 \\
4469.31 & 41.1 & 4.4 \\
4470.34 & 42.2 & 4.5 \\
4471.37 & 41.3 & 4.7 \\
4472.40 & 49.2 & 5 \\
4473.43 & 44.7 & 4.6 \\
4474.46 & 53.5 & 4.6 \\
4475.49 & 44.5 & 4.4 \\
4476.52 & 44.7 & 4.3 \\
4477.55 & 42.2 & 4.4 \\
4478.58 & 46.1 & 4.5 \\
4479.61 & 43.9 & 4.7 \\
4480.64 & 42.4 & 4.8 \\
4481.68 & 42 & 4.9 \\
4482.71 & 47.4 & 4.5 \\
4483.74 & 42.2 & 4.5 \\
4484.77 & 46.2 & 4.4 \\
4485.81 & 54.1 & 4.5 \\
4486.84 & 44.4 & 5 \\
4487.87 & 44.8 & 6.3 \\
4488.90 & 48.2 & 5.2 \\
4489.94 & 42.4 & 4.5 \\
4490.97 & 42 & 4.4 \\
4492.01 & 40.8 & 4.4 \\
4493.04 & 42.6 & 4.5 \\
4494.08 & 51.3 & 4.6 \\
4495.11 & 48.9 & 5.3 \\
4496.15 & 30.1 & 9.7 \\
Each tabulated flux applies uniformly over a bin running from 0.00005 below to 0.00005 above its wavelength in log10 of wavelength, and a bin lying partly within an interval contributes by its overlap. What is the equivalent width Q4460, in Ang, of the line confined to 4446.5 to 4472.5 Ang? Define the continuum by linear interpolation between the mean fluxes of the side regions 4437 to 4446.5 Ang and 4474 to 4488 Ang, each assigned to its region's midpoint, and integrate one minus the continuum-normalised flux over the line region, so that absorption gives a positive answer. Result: 2.5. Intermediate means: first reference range 46.3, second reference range 45.6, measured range 41.6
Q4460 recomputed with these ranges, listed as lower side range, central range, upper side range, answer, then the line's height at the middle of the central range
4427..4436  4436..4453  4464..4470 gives -1.1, 41.9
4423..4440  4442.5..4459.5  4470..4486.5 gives 0.7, 44.5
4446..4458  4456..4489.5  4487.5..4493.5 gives -0.6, 42.7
